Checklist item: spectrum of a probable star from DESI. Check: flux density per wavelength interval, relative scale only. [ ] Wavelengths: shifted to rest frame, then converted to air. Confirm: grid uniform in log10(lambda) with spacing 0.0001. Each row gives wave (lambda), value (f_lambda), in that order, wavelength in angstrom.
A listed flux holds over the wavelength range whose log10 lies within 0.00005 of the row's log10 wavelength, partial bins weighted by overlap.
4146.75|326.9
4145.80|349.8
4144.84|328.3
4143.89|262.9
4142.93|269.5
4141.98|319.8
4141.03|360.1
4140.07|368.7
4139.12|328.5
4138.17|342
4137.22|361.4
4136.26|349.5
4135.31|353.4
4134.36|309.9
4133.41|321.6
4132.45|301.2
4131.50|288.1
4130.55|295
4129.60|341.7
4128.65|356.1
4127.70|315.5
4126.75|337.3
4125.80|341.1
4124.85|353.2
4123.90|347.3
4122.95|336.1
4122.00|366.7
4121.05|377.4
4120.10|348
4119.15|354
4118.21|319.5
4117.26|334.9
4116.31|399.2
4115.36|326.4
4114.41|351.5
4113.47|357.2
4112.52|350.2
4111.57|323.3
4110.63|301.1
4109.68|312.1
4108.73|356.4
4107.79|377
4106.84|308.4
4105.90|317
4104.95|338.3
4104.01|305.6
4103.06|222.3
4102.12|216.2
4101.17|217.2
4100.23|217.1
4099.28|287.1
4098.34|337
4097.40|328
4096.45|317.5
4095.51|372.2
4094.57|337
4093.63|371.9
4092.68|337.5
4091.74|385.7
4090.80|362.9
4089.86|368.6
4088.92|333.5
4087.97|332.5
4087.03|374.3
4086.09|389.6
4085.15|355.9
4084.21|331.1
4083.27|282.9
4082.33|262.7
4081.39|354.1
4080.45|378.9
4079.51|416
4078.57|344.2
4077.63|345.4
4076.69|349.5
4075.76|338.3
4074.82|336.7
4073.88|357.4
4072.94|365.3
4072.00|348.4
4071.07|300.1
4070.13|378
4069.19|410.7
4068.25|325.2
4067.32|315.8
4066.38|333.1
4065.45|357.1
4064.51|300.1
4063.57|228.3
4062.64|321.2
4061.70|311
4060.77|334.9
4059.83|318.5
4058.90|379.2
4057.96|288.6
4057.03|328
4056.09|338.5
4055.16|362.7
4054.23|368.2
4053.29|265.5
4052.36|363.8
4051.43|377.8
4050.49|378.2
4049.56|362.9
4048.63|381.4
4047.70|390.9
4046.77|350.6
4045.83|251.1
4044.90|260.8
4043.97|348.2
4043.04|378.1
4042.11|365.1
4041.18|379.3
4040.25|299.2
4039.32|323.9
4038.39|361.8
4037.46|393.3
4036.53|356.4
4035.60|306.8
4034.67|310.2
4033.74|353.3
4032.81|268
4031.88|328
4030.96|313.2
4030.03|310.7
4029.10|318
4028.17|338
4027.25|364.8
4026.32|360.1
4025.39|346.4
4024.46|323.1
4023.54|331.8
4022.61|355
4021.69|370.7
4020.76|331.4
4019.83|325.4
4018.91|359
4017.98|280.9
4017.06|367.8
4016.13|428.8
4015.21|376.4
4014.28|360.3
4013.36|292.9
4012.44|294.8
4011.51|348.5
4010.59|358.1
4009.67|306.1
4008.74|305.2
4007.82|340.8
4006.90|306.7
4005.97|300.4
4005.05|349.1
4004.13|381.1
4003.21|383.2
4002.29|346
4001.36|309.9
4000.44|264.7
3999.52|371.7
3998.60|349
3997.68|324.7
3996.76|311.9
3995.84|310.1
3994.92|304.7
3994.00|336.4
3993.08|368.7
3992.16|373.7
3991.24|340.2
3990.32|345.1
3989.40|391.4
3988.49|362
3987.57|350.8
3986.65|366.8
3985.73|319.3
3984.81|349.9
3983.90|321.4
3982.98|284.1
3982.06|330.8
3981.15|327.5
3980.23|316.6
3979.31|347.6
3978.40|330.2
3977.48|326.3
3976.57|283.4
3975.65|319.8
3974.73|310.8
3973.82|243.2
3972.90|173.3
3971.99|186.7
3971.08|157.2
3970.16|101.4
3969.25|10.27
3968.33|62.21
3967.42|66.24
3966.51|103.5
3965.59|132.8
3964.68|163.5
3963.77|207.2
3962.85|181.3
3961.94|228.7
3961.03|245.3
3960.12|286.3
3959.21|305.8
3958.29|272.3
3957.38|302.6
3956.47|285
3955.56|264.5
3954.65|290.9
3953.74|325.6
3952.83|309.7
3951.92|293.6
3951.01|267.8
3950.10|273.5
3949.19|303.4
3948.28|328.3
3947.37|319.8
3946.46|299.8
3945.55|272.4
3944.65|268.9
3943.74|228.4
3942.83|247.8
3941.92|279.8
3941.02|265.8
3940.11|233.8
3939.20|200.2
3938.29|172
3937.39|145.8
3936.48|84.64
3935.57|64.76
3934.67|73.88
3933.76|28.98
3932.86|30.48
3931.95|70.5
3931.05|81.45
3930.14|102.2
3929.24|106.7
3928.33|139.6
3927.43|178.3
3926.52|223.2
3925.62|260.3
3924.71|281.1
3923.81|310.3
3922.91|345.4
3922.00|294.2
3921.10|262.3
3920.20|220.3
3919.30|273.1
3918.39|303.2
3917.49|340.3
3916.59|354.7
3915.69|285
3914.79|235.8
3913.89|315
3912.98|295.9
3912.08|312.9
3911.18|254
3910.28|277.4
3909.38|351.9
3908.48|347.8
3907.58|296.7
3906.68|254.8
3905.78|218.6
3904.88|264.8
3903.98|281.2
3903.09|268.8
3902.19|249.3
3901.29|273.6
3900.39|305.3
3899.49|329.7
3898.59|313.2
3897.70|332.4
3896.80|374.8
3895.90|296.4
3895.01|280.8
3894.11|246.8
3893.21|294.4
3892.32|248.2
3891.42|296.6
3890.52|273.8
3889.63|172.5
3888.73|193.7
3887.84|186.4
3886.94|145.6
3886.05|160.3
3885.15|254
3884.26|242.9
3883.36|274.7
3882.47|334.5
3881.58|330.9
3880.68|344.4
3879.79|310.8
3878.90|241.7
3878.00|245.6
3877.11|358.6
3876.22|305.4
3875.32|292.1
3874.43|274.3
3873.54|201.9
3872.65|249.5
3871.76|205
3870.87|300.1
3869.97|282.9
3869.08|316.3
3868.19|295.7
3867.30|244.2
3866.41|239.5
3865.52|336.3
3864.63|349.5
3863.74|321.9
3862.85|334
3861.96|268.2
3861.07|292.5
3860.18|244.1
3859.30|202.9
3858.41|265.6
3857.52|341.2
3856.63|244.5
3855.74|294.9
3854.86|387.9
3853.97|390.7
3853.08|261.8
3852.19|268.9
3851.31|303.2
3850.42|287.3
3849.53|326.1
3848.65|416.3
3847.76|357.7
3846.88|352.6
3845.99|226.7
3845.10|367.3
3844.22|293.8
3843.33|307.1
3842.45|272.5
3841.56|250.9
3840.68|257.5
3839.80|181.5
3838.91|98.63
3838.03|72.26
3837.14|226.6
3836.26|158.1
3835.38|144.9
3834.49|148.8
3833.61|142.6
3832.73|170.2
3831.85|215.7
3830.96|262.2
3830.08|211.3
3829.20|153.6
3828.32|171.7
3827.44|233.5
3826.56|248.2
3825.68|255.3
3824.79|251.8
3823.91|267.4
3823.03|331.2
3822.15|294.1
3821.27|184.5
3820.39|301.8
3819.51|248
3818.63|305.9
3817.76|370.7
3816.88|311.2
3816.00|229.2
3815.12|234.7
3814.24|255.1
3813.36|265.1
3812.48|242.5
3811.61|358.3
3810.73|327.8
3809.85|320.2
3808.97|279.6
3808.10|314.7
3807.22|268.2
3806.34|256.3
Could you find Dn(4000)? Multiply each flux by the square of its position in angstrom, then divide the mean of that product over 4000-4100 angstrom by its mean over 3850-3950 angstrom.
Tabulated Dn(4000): 1.41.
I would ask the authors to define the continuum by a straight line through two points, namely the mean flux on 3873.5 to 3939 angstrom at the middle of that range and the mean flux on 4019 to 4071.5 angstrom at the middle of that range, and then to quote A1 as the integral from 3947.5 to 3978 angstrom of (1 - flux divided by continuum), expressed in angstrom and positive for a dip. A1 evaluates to 5.4 angstrom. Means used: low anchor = 246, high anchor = 337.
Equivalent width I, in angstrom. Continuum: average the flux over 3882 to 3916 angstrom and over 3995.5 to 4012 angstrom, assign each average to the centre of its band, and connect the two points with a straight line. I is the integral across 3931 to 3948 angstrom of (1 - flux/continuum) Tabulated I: 6.6 angstrom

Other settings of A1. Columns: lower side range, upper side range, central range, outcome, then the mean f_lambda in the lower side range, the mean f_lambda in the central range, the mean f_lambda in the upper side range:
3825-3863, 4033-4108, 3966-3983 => 4.4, 253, 224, 334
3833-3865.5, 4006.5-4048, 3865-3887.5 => 0.6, 269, 271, 336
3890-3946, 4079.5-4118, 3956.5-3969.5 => 3.7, 244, 189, 329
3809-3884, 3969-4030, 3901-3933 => 4.6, 270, 251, 320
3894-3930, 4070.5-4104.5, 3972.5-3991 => -1.4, 278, 321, 330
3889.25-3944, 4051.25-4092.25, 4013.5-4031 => -2.0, 242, 345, 341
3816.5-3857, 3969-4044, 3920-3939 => 8.3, 257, 165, 324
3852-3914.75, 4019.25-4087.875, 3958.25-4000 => 5.7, 281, 272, 339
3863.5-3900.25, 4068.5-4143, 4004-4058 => -4.0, 276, 339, 336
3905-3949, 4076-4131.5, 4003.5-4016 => -2.5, 233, 336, 334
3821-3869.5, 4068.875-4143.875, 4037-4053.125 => -1.6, 261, 349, 335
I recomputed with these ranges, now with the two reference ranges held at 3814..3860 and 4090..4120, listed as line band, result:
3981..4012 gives -4.1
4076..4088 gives -1.1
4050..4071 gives -1.4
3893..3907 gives -0.7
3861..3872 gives -1.2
